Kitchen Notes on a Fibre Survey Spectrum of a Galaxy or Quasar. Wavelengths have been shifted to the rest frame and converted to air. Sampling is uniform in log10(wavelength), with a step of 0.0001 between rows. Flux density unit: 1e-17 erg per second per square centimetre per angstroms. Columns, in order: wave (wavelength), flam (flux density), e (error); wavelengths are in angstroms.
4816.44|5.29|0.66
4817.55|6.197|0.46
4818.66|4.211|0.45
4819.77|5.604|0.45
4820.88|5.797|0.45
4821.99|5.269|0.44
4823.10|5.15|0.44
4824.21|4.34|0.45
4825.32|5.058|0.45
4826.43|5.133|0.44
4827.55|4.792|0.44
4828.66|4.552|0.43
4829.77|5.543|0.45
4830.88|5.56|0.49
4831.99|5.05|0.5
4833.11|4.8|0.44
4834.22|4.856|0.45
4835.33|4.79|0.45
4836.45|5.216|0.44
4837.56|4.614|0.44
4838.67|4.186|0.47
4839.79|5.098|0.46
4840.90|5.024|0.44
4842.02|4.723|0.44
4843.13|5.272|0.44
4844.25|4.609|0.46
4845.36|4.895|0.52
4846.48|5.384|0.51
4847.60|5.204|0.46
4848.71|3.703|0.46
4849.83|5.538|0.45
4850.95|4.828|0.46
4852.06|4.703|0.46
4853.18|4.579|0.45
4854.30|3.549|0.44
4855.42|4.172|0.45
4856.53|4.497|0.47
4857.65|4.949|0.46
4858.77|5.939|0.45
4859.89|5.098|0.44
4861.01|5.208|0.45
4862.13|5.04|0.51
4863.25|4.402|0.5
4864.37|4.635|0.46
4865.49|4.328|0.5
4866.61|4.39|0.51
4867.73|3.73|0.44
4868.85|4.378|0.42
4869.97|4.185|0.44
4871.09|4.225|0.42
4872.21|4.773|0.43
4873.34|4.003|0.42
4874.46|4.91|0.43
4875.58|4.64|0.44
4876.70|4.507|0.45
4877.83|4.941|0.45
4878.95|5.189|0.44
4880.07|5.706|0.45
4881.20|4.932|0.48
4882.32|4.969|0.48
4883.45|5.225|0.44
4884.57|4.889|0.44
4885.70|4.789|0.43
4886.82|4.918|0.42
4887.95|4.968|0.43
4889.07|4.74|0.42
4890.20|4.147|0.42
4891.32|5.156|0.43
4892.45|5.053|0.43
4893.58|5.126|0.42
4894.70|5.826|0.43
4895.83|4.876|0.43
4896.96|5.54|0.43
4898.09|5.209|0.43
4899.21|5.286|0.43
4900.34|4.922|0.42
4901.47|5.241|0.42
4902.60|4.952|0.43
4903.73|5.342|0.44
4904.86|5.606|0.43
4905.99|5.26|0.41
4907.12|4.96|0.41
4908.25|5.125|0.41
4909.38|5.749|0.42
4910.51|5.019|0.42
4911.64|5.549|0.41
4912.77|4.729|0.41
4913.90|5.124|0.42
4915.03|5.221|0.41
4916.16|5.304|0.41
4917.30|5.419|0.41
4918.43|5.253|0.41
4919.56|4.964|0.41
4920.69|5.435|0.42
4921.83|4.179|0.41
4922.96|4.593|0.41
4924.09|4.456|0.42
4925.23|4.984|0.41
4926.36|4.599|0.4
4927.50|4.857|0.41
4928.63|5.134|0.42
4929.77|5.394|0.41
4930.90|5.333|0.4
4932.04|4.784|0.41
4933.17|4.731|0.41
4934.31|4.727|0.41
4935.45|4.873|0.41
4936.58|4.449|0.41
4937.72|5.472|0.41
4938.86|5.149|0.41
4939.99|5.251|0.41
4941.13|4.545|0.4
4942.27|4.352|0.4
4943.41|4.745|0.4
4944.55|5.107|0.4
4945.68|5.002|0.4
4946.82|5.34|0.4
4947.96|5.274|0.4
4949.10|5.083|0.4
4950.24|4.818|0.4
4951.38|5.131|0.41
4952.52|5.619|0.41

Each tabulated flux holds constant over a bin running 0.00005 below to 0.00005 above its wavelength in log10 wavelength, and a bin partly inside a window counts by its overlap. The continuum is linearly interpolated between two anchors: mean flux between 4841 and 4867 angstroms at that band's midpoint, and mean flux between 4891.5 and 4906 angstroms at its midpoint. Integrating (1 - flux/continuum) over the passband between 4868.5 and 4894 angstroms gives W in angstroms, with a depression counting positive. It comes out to 1.3 angstroms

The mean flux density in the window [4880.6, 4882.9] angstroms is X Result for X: 4.95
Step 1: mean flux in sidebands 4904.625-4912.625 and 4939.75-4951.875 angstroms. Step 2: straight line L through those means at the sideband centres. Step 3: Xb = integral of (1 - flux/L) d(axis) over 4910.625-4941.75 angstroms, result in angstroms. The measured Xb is 0.9 angstroms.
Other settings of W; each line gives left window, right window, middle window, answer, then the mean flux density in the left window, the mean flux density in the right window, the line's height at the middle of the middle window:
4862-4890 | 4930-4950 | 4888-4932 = -2.38 angstroms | 4.68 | 4.96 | 4.83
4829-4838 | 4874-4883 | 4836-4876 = 2.64 angstroms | 5.05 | 4.98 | 5.01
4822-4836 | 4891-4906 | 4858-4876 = 1.76 angstroms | 4.98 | 5.24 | 5.12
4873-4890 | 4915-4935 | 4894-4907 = -0.93 angstroms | 4.88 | 4.96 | 4.92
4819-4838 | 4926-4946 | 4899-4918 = -1.03 angstroms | 5.06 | 4.92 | 4.96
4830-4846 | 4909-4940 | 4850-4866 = 0.69 angstroms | 4.92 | 5.02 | 4.94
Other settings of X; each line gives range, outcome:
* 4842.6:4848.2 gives 5.06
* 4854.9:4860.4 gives 4.94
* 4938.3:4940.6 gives 5.2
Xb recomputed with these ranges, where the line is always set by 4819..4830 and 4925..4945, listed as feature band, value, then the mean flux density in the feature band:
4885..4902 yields -0.2 angstroms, 5.05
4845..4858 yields 1.0 angstroms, 4.66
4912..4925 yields -0.1 angstroms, 4.98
